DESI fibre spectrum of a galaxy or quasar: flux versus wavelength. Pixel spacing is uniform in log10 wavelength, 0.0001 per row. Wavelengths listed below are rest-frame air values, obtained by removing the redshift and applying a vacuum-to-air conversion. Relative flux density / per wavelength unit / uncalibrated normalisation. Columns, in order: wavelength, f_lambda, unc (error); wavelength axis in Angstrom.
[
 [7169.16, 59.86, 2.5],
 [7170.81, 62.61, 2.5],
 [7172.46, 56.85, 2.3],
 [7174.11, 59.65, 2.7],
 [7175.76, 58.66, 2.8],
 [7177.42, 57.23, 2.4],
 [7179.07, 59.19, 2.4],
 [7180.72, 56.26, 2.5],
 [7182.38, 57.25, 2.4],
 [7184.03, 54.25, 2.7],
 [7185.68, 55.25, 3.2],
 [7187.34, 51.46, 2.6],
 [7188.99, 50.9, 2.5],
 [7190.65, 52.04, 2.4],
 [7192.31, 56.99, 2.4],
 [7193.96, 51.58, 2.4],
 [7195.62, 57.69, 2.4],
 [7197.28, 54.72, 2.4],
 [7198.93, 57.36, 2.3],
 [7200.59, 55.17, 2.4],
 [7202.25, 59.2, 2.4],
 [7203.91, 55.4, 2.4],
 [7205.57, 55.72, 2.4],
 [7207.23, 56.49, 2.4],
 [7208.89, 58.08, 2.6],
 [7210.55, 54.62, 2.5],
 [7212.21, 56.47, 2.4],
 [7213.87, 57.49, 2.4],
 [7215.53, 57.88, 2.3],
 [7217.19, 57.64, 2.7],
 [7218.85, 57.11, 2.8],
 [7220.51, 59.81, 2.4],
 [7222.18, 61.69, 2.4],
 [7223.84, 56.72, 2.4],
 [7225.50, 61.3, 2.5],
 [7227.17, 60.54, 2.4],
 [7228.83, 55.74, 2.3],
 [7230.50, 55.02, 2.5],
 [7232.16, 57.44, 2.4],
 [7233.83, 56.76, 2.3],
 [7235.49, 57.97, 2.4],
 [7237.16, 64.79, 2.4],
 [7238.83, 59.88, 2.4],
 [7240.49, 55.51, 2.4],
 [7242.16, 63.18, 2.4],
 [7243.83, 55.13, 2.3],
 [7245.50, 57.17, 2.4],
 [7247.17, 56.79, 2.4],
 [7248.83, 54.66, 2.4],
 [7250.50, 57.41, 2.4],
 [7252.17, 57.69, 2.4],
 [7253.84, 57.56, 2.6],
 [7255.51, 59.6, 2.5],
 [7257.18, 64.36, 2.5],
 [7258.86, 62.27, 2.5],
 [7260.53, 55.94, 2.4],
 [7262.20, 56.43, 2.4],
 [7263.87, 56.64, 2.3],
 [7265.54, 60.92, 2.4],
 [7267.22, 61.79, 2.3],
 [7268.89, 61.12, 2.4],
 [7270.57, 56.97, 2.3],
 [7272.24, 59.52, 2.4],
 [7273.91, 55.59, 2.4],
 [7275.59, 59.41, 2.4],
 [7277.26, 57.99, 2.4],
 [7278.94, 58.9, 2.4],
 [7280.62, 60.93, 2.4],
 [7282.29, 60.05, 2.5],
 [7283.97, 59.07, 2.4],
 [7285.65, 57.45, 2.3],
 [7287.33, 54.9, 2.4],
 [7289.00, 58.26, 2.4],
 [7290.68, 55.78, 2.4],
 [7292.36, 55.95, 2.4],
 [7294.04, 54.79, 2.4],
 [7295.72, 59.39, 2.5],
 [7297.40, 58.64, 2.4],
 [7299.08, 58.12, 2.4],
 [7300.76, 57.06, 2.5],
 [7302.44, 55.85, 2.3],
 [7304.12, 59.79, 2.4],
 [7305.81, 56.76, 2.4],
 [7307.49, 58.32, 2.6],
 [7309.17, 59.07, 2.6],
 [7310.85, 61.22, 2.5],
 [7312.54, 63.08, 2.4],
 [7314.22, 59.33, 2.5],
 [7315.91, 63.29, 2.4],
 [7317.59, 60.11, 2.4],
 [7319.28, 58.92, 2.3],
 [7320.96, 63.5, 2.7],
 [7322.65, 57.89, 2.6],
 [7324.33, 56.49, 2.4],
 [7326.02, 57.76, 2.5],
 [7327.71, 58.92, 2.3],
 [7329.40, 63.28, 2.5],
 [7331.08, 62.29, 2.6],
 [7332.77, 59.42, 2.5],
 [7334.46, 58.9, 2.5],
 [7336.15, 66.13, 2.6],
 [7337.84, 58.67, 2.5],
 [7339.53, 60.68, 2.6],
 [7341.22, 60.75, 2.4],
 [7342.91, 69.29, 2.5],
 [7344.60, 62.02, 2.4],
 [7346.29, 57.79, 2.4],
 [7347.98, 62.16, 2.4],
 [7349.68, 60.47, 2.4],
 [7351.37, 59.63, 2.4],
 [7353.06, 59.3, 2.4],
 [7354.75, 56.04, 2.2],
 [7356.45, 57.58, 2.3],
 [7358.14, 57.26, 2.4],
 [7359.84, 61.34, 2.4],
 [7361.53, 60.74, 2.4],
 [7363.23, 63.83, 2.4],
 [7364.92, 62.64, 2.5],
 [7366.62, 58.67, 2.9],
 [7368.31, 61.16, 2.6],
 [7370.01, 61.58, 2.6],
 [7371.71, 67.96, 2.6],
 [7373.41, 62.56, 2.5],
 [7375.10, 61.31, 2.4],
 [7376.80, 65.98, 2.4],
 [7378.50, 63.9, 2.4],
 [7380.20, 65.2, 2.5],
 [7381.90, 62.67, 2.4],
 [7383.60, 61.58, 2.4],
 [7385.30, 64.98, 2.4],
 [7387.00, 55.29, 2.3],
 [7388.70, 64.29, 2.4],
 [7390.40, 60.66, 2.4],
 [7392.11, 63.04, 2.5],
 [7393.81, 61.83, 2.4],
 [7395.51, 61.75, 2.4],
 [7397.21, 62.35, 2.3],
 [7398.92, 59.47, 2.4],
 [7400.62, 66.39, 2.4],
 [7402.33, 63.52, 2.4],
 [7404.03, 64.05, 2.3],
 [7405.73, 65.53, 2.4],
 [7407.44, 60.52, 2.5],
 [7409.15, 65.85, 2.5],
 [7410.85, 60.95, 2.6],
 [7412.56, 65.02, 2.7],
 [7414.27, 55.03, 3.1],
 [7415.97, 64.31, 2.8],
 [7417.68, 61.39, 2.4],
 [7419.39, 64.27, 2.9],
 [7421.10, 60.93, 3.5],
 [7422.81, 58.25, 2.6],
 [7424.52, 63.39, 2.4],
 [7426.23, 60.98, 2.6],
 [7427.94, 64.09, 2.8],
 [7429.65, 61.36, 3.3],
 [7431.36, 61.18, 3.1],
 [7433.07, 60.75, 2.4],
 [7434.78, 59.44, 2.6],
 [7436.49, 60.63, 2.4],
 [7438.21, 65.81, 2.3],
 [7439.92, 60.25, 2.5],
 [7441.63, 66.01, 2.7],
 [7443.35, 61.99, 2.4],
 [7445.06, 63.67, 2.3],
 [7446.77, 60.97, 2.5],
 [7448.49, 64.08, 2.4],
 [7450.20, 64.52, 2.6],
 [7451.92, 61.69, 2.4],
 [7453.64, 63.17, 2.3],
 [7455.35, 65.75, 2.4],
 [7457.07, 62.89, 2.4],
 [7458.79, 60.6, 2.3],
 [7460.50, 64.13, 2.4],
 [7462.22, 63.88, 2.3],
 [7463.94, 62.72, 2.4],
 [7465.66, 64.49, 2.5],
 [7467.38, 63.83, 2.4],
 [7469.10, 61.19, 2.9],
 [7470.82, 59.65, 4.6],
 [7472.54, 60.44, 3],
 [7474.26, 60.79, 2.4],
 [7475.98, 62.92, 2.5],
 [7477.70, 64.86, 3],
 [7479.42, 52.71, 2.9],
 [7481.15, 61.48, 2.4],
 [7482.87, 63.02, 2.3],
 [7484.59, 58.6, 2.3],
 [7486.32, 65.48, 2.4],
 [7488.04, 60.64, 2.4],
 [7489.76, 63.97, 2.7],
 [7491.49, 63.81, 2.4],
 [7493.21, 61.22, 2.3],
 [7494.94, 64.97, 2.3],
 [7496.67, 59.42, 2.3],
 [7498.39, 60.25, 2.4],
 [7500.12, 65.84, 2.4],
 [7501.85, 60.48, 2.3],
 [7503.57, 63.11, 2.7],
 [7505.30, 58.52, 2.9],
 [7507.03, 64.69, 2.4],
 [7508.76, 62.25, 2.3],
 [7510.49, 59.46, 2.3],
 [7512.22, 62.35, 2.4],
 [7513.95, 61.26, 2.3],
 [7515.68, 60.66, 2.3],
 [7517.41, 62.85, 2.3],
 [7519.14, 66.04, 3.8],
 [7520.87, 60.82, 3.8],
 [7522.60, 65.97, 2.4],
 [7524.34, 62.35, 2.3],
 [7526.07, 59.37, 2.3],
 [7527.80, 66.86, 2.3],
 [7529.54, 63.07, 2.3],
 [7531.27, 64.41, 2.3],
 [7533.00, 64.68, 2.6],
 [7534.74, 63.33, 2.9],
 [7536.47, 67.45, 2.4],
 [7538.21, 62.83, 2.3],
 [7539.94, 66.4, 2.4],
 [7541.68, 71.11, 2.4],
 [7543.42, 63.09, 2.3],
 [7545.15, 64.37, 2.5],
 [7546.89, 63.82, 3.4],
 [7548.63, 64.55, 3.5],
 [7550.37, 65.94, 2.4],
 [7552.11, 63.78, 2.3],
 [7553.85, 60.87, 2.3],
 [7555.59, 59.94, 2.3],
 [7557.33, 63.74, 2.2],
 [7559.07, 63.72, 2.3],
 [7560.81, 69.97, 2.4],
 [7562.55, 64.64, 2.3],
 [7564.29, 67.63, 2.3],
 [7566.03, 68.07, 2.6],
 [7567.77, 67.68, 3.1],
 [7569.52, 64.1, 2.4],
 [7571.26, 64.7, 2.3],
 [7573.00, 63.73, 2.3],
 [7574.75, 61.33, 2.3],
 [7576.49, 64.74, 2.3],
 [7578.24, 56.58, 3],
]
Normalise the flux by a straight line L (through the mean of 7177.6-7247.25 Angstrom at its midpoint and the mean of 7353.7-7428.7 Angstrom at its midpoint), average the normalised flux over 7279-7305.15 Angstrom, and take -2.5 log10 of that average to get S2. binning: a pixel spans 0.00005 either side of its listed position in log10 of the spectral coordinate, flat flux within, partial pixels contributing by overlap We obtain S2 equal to 0.03 mag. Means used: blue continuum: 57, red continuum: 62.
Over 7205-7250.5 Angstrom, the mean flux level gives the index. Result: 57.8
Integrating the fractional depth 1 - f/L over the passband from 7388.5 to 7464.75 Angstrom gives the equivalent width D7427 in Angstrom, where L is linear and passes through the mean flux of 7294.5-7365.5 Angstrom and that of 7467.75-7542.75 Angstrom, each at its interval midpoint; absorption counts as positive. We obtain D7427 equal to -1.29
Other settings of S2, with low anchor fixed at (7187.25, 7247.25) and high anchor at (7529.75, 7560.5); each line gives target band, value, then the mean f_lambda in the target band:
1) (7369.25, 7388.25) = -0.04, 63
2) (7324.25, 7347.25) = -0.02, 61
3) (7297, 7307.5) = 0.02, 57.7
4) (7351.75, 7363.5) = 0.02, 59.2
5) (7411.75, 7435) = 0.00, 61.5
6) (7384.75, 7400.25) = -0.01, 61.6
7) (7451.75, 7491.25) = 0.01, 62.2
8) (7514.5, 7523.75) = 0.01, 63.2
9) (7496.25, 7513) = 0.03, 61.7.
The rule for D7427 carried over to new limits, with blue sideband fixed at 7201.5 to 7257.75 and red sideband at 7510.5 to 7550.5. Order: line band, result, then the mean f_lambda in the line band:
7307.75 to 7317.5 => -0.21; 61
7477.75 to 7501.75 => 0.54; 61.7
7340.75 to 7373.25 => -0.31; 61.1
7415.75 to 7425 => -0.02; 61.8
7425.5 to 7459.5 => -0.17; 62.5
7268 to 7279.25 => 0.07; 58.5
